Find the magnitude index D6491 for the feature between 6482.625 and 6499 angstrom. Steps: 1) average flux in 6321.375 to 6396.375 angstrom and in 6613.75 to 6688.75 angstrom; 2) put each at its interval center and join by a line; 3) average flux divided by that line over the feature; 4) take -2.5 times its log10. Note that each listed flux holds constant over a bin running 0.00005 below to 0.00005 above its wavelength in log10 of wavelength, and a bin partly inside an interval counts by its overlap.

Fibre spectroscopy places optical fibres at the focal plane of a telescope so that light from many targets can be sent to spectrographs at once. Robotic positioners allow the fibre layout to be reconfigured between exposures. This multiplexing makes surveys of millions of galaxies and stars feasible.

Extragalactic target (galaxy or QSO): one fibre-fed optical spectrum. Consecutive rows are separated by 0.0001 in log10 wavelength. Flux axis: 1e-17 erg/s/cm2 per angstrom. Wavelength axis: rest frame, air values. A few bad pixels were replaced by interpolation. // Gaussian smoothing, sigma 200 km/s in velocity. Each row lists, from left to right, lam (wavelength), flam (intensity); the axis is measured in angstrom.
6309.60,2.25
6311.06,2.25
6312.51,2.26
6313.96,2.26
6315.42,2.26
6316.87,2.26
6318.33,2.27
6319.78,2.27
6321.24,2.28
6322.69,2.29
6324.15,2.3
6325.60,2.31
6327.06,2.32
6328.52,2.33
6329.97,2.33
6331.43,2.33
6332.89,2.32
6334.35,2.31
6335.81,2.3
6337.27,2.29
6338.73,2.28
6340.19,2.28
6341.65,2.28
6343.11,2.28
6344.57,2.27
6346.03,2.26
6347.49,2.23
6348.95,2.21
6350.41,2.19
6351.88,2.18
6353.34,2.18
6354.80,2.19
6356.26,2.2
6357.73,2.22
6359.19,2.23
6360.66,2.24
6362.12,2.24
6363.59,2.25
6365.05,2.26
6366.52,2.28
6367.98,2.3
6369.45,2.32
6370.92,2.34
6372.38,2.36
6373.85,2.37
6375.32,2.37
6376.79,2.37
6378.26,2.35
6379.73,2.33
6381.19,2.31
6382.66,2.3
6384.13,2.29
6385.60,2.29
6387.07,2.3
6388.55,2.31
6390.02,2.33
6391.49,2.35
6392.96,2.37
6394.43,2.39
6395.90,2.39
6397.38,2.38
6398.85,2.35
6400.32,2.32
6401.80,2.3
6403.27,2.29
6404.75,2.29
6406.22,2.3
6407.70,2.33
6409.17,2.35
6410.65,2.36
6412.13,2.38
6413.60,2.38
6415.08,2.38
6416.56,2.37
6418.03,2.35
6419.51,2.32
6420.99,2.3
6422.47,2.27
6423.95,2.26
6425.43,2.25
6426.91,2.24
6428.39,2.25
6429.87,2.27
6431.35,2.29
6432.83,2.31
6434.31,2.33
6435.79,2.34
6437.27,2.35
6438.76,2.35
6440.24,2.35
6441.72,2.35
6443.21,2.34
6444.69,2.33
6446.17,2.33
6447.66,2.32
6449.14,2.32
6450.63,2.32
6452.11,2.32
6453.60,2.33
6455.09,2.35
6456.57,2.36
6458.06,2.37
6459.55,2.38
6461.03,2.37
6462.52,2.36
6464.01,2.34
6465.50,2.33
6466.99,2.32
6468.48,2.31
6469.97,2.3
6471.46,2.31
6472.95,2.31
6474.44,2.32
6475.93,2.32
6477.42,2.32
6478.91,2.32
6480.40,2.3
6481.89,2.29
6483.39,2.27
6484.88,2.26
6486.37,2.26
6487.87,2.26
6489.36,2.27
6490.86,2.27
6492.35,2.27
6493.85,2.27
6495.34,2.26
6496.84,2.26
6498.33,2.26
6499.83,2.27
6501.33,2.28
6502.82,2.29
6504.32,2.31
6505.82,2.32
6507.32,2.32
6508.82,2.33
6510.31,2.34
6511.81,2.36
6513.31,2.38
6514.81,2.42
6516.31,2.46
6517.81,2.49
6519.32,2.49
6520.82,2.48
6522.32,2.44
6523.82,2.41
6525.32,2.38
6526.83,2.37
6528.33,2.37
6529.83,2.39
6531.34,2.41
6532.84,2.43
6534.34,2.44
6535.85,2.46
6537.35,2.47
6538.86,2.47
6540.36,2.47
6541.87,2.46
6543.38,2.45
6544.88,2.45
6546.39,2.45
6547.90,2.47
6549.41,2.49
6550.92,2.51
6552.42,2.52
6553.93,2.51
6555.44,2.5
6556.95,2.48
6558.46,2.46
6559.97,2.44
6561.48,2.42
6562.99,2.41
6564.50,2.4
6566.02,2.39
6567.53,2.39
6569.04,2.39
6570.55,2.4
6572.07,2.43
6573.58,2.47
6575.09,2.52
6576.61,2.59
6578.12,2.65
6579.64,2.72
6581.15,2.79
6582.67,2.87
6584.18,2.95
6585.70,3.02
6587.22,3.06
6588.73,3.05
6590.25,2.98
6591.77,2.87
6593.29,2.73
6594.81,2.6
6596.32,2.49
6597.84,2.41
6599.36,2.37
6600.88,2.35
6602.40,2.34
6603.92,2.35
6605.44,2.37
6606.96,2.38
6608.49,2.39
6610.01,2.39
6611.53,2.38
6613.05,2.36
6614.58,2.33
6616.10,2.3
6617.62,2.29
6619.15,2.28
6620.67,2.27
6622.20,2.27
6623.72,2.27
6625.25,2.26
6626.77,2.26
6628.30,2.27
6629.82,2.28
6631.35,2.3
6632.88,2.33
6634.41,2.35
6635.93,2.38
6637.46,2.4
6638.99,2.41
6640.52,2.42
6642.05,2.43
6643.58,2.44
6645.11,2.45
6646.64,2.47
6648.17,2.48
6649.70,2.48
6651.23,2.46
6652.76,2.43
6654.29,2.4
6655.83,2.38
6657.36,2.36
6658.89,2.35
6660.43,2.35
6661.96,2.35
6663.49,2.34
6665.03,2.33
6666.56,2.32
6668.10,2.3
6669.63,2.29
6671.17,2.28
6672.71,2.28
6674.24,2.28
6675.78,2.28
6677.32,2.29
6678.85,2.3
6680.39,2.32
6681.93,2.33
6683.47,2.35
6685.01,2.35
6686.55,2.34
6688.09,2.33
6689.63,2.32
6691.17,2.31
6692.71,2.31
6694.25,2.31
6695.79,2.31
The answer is 0.02 mag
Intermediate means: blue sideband 2.29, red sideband 2.34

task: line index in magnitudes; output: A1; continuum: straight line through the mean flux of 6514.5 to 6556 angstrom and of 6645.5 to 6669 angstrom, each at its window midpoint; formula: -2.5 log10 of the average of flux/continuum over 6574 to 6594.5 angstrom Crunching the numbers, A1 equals -0.16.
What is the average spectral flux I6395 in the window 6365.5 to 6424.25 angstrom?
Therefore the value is 2.33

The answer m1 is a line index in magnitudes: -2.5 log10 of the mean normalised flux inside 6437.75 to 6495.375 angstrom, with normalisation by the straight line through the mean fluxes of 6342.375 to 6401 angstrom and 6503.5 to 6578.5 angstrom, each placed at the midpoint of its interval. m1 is 0.026 mag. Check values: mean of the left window 2.29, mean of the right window 2.44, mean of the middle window 2.32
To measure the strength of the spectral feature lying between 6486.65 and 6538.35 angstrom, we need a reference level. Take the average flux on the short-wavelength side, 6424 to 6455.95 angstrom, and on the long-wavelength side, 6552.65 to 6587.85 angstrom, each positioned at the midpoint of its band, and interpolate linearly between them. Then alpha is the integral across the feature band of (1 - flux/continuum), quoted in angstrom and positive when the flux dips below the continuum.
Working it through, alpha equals 2.1 angstrom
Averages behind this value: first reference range 2.32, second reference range 2.57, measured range 2.36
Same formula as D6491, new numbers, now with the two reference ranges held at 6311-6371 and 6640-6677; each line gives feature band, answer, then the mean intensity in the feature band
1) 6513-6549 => -0.05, 2.44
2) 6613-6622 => 0.03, 2.3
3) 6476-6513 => 0.01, 2.29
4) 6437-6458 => -0.02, 2.34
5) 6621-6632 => 0.04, 2.27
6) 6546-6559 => -0.07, 2.49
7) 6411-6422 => -0.03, 2.35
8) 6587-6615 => -0.08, 2.53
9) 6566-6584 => -0.10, 2.57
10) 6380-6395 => -0.02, 2.32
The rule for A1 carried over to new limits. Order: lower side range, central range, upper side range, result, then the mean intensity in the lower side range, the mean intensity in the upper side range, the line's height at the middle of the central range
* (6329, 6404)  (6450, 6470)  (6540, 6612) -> 0.03 mag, 2.29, 2.54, 2.41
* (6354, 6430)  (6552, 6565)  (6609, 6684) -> -0.06 mag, 2.31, 2.35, 2.33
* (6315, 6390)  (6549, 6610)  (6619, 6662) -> -0.09 mag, 2.28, 2.37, 2.35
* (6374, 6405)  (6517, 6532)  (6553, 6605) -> 0.04 mag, 2.33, 2.58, 2.51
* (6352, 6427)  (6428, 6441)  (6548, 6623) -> 0.02 mag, 2.31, 2.52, 2.36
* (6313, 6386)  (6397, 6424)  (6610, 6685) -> -0.02 mag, 2.28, 2.34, 2.29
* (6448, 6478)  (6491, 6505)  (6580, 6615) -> 0.06 mag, 2.33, 2.6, 2.4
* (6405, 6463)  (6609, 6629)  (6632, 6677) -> 0.03 mag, 2.33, 2.37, 2.36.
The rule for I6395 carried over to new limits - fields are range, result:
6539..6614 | 2.54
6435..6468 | 2.34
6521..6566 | 2.45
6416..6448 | 2.31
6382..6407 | 2.33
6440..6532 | 2.34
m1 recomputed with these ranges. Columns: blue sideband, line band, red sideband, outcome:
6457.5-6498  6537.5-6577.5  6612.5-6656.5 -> -0.06 mag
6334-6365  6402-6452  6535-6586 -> 0.01 mag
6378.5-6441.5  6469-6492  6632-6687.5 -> 0.02 mag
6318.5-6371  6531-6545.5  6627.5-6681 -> -0.06 mag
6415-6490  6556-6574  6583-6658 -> -0.01 mag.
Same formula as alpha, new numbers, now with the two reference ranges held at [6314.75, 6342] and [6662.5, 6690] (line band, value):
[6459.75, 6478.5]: -0.20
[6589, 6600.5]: -1.67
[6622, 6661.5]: -1.07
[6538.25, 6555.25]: -1.27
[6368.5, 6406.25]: -0.58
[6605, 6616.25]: -0.27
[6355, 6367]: 0.31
